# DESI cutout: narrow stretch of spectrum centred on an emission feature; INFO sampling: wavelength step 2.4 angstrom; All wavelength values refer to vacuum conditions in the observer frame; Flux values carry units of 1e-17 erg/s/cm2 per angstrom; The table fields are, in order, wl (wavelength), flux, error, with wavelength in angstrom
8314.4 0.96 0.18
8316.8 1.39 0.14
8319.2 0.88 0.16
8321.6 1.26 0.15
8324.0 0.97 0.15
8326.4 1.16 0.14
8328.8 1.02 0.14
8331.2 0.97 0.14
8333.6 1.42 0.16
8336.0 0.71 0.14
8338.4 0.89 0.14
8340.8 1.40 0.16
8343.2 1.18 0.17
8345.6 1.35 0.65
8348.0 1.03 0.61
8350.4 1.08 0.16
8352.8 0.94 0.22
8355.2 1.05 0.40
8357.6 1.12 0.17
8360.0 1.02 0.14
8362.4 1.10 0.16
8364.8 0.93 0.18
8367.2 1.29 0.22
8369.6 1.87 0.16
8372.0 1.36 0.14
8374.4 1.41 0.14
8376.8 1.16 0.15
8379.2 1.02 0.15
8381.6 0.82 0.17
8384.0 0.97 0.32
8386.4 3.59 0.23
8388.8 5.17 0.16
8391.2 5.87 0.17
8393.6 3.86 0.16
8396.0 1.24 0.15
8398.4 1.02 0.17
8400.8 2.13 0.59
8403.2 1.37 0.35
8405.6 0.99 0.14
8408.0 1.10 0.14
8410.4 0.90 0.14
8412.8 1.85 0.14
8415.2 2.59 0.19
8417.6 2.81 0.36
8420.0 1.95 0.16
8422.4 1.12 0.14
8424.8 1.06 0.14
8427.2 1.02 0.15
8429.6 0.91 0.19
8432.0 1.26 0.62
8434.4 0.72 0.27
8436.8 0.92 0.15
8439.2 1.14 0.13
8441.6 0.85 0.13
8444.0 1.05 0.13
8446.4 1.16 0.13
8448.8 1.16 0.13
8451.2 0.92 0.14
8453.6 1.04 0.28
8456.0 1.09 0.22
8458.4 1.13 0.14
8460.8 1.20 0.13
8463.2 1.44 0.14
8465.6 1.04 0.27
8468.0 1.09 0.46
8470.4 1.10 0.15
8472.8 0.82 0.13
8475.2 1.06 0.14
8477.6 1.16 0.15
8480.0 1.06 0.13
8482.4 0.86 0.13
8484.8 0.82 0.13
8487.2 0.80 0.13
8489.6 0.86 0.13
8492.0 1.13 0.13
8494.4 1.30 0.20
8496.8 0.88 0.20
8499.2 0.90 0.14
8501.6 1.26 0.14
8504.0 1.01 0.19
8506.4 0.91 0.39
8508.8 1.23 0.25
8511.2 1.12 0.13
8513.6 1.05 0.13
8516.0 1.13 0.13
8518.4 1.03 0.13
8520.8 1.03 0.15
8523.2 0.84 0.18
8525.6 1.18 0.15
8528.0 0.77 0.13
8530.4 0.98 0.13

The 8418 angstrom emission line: [N II]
